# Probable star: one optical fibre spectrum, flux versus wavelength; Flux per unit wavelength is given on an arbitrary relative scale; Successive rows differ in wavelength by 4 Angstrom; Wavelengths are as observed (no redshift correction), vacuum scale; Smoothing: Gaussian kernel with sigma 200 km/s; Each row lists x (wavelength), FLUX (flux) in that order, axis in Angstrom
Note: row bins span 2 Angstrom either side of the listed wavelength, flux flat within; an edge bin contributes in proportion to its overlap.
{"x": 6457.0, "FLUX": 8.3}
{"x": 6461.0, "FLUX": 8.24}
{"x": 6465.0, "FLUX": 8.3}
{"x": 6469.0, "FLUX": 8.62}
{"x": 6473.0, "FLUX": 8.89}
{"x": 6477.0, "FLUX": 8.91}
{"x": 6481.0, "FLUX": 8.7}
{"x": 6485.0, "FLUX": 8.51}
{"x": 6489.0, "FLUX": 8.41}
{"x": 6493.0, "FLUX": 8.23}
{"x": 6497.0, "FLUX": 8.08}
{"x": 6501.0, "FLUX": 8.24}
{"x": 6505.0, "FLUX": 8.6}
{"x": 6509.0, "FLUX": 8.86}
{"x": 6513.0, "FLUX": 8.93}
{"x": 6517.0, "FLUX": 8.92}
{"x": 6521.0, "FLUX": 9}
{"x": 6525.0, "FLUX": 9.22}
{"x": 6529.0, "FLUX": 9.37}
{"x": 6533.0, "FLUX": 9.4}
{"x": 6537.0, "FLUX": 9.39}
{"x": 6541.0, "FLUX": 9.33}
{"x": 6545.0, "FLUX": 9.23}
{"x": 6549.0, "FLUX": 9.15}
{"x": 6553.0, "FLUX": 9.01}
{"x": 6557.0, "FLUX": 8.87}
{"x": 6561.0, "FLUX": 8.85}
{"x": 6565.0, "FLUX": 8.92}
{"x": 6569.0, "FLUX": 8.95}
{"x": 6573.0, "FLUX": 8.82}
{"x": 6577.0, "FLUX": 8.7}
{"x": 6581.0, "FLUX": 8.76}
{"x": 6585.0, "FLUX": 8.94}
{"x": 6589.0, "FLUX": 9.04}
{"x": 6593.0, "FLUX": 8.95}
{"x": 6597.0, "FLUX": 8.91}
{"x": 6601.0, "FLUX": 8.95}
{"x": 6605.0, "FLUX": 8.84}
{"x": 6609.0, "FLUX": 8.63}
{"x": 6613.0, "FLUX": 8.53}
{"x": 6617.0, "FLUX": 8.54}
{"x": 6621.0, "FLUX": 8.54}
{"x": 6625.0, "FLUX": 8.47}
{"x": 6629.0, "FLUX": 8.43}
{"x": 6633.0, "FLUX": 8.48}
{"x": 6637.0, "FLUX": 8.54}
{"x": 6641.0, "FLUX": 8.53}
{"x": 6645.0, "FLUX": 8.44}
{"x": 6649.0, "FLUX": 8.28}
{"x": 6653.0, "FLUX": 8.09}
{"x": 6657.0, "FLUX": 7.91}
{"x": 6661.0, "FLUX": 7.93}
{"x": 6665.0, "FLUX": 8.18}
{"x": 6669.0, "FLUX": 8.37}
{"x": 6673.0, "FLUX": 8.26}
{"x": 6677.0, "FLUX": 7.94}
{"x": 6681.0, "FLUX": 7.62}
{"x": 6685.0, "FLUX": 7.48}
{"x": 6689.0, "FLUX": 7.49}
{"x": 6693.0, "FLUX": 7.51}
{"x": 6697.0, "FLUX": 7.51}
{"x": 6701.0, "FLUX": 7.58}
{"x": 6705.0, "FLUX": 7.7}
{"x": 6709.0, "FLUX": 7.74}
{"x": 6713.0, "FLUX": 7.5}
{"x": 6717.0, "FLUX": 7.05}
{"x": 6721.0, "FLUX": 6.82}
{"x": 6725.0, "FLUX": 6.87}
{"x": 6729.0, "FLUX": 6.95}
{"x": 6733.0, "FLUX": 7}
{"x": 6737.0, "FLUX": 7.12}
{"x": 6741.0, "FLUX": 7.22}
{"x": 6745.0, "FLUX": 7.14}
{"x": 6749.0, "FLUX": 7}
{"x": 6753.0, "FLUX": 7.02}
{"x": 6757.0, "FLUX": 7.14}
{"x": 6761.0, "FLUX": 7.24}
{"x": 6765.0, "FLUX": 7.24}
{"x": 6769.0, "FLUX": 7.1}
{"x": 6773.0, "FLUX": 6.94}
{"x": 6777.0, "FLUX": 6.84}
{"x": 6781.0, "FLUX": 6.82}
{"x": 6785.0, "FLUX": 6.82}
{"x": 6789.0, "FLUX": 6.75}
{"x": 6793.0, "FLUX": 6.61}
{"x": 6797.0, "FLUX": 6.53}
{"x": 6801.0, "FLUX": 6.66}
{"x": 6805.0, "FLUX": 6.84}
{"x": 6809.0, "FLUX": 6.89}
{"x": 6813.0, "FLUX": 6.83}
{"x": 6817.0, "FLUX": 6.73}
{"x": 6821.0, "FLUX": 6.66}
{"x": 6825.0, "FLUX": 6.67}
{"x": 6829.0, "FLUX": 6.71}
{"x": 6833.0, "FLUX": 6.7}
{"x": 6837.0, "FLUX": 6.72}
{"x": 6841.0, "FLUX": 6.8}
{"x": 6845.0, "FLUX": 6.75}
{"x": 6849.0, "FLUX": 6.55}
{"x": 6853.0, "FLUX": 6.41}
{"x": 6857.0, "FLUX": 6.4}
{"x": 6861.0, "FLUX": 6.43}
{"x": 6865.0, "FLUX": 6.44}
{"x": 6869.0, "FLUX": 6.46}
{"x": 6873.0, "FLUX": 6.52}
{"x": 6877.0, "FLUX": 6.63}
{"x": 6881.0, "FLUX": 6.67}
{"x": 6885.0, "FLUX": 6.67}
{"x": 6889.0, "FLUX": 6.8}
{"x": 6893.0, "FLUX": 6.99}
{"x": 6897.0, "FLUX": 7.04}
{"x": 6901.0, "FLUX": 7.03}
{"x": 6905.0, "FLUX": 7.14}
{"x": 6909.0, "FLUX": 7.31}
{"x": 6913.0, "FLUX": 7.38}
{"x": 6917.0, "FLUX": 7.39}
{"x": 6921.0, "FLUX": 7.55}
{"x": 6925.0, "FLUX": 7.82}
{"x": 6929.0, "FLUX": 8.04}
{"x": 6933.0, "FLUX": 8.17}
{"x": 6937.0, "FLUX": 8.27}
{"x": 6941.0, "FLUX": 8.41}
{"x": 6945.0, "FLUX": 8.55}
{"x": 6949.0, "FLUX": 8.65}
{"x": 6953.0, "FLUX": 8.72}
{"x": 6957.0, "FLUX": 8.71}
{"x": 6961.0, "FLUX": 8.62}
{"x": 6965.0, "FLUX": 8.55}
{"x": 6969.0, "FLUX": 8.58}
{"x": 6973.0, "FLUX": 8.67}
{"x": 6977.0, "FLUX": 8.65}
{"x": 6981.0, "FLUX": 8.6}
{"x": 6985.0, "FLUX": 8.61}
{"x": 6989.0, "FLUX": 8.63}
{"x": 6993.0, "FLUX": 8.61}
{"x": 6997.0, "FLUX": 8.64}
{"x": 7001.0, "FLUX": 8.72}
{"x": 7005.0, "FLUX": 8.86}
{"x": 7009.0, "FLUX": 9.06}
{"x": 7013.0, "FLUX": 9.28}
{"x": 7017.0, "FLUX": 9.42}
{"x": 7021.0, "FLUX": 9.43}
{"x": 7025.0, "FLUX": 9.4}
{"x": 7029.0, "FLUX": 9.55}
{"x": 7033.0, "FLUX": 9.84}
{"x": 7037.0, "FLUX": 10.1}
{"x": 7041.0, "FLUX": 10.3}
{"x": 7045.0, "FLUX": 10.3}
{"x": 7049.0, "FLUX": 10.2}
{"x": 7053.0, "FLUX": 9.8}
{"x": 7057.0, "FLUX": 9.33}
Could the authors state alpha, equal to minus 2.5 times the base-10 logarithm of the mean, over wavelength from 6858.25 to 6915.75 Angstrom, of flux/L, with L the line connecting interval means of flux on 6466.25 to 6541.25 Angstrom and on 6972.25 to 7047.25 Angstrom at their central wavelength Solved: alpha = 0.31 mag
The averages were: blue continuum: 8.8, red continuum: 9.21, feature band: 6.82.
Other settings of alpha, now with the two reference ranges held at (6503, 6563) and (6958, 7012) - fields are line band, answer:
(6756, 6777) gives 0.24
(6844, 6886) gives 0.32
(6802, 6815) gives 0.28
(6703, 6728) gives 0.22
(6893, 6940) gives 0.16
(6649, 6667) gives 0.12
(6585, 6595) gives 0.01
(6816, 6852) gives 0.30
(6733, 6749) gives 0.24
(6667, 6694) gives 0.15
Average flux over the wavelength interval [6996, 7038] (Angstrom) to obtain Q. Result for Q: 9.3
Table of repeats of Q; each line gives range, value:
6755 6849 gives 6.82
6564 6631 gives 8.76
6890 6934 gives 7.41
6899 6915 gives 7.21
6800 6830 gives 6.75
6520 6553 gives 9.25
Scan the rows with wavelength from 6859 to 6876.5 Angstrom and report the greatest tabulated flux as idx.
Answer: 6.52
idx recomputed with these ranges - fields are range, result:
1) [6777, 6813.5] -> 6.89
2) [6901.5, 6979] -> 8.72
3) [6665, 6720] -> 8.37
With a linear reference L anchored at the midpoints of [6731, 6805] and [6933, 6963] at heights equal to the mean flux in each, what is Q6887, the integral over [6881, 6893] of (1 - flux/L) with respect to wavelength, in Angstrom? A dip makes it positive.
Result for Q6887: 1.8 Angstrom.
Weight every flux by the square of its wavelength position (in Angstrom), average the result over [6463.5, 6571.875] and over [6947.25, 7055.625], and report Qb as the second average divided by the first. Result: 1.19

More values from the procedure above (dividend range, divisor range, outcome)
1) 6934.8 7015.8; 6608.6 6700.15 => 1.17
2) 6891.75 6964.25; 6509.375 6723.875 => 1.03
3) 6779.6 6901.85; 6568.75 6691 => 0.85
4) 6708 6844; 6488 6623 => 0.83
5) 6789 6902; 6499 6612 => 0.81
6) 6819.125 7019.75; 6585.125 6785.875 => 1.06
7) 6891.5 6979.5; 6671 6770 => 1.17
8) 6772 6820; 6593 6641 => 0.83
